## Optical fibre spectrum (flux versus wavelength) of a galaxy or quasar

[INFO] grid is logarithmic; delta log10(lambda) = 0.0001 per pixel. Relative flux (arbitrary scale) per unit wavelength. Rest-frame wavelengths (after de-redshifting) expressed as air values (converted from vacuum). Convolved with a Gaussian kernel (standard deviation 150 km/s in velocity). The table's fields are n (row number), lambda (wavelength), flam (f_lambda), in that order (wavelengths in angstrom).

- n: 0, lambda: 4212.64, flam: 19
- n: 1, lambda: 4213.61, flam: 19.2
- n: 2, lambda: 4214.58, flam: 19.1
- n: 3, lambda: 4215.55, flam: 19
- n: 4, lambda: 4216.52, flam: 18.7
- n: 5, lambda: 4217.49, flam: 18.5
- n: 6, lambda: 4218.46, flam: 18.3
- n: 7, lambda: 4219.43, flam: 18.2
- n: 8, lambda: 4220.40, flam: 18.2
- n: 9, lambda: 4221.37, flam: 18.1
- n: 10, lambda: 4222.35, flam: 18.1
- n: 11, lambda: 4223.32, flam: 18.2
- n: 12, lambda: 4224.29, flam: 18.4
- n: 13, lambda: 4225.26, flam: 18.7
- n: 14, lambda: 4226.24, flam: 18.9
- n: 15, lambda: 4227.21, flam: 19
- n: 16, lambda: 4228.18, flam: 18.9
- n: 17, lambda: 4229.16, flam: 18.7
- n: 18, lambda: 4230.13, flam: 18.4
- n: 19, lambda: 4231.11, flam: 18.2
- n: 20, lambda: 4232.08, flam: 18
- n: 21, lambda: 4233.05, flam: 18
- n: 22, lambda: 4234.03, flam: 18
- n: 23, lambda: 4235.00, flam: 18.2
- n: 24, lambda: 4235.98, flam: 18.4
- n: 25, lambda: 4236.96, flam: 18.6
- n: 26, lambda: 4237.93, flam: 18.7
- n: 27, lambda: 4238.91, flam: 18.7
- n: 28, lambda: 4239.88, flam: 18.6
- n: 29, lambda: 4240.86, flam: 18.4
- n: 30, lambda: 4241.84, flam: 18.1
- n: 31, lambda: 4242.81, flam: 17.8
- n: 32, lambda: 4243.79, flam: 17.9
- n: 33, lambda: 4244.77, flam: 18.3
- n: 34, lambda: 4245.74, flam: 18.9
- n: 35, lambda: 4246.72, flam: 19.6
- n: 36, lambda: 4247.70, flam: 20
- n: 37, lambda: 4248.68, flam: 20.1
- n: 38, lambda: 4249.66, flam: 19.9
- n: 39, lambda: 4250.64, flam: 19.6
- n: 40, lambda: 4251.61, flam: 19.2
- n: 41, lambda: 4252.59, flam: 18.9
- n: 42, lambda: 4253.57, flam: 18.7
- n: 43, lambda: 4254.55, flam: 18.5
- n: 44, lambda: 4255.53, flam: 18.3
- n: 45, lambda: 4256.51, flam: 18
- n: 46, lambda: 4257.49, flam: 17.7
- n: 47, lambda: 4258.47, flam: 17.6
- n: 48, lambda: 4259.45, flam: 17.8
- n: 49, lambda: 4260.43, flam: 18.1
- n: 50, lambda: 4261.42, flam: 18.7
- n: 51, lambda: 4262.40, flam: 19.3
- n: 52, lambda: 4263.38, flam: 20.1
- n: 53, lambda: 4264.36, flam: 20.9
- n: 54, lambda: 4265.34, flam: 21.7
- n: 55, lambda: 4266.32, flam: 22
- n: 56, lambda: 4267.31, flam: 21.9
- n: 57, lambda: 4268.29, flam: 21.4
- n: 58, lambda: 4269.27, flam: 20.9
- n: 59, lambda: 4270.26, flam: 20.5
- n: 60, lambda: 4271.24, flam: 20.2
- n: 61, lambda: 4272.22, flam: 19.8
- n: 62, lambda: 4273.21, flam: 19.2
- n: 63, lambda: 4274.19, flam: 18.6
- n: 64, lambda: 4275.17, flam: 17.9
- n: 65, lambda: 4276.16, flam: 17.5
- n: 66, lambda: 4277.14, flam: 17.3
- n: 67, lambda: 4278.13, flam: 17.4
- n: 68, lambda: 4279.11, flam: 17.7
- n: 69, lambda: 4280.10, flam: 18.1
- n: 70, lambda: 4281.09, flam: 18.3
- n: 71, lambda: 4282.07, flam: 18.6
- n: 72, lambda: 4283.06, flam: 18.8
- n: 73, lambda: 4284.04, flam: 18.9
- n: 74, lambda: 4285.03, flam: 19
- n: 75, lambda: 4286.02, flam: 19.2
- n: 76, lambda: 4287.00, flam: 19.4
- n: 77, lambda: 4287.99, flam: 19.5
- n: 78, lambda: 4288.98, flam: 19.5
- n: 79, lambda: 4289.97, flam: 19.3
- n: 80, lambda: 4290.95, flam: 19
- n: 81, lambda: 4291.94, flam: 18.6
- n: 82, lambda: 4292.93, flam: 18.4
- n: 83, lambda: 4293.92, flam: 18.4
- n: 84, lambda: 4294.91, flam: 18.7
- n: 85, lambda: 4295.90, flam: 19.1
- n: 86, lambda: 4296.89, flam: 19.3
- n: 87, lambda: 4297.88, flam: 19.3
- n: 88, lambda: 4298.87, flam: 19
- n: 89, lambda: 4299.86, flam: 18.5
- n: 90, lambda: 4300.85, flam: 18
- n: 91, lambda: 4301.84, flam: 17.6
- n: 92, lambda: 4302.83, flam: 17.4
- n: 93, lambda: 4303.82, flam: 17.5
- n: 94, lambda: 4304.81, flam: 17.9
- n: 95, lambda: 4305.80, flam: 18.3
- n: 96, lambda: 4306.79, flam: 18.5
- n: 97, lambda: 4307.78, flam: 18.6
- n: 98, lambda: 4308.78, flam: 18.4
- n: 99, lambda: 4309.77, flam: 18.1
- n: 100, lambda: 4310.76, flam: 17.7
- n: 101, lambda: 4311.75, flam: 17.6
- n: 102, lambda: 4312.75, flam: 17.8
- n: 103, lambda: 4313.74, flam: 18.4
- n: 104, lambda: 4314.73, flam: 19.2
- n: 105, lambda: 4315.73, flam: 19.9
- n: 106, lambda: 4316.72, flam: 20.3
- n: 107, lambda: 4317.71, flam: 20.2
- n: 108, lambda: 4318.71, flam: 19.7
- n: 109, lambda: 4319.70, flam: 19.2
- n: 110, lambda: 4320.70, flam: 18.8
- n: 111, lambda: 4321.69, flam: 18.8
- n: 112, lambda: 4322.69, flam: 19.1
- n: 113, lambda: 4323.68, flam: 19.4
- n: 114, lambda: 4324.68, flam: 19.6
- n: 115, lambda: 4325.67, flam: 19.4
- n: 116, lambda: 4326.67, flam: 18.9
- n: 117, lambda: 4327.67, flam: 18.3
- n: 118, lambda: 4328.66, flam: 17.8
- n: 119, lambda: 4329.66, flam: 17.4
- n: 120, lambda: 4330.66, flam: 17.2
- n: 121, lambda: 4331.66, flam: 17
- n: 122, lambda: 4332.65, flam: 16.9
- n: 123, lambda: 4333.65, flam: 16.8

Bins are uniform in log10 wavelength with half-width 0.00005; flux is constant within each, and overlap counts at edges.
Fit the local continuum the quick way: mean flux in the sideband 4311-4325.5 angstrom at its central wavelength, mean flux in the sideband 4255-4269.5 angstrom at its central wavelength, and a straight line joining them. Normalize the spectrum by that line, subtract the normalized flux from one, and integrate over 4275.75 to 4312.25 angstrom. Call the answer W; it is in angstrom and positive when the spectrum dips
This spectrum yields 1.68 angstrom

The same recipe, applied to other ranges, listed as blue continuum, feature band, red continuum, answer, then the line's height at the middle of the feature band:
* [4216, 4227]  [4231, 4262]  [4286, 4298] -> 0.1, 18.6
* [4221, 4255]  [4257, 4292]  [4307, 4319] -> -0.9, 18.7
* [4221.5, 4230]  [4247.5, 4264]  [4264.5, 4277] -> 0.6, 19.6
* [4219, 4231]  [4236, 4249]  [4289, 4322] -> -0.1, 18.5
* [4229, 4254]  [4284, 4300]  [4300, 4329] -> -0.3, 18.7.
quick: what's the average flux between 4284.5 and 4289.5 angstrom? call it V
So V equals 19.3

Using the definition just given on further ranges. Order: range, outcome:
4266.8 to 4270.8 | 21.1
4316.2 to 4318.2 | 20.3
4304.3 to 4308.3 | 18.3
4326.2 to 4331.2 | 17.9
